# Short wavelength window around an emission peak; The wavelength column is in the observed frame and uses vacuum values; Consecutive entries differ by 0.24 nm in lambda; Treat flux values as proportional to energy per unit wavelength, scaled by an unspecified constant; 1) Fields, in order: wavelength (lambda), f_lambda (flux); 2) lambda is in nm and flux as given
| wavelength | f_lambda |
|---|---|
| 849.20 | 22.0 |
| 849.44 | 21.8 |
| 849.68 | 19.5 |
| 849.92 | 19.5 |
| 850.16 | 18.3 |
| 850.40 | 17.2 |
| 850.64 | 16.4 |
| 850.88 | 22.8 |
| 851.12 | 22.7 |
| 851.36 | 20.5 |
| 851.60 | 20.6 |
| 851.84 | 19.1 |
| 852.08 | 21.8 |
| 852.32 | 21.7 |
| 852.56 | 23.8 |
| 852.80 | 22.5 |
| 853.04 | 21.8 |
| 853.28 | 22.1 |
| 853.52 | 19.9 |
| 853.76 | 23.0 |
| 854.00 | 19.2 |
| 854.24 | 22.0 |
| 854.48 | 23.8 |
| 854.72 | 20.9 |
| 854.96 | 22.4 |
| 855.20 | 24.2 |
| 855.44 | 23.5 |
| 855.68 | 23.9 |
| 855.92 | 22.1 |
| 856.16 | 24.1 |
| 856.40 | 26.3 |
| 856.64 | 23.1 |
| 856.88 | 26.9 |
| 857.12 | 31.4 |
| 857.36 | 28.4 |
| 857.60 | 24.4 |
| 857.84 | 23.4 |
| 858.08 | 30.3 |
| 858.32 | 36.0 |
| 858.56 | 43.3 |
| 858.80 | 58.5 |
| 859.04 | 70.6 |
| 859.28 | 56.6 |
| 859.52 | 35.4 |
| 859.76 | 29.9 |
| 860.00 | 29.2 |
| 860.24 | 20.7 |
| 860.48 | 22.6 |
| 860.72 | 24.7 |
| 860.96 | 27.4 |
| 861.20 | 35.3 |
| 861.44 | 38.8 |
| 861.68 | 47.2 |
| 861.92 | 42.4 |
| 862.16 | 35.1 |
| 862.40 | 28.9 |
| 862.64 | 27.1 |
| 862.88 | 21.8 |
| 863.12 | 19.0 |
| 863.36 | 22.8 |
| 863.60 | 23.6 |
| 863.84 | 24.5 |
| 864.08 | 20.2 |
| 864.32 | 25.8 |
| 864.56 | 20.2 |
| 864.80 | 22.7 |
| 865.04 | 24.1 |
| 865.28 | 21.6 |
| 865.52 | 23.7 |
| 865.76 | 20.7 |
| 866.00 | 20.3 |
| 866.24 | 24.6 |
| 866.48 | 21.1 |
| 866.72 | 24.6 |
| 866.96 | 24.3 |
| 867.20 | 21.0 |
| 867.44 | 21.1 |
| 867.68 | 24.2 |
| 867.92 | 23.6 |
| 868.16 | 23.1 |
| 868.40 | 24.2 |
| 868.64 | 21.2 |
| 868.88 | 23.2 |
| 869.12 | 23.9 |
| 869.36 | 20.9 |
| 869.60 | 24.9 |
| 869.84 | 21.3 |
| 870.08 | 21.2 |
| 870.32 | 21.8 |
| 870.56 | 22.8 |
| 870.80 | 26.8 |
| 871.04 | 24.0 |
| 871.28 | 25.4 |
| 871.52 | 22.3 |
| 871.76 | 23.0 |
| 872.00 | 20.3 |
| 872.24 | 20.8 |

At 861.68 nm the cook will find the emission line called [N II]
